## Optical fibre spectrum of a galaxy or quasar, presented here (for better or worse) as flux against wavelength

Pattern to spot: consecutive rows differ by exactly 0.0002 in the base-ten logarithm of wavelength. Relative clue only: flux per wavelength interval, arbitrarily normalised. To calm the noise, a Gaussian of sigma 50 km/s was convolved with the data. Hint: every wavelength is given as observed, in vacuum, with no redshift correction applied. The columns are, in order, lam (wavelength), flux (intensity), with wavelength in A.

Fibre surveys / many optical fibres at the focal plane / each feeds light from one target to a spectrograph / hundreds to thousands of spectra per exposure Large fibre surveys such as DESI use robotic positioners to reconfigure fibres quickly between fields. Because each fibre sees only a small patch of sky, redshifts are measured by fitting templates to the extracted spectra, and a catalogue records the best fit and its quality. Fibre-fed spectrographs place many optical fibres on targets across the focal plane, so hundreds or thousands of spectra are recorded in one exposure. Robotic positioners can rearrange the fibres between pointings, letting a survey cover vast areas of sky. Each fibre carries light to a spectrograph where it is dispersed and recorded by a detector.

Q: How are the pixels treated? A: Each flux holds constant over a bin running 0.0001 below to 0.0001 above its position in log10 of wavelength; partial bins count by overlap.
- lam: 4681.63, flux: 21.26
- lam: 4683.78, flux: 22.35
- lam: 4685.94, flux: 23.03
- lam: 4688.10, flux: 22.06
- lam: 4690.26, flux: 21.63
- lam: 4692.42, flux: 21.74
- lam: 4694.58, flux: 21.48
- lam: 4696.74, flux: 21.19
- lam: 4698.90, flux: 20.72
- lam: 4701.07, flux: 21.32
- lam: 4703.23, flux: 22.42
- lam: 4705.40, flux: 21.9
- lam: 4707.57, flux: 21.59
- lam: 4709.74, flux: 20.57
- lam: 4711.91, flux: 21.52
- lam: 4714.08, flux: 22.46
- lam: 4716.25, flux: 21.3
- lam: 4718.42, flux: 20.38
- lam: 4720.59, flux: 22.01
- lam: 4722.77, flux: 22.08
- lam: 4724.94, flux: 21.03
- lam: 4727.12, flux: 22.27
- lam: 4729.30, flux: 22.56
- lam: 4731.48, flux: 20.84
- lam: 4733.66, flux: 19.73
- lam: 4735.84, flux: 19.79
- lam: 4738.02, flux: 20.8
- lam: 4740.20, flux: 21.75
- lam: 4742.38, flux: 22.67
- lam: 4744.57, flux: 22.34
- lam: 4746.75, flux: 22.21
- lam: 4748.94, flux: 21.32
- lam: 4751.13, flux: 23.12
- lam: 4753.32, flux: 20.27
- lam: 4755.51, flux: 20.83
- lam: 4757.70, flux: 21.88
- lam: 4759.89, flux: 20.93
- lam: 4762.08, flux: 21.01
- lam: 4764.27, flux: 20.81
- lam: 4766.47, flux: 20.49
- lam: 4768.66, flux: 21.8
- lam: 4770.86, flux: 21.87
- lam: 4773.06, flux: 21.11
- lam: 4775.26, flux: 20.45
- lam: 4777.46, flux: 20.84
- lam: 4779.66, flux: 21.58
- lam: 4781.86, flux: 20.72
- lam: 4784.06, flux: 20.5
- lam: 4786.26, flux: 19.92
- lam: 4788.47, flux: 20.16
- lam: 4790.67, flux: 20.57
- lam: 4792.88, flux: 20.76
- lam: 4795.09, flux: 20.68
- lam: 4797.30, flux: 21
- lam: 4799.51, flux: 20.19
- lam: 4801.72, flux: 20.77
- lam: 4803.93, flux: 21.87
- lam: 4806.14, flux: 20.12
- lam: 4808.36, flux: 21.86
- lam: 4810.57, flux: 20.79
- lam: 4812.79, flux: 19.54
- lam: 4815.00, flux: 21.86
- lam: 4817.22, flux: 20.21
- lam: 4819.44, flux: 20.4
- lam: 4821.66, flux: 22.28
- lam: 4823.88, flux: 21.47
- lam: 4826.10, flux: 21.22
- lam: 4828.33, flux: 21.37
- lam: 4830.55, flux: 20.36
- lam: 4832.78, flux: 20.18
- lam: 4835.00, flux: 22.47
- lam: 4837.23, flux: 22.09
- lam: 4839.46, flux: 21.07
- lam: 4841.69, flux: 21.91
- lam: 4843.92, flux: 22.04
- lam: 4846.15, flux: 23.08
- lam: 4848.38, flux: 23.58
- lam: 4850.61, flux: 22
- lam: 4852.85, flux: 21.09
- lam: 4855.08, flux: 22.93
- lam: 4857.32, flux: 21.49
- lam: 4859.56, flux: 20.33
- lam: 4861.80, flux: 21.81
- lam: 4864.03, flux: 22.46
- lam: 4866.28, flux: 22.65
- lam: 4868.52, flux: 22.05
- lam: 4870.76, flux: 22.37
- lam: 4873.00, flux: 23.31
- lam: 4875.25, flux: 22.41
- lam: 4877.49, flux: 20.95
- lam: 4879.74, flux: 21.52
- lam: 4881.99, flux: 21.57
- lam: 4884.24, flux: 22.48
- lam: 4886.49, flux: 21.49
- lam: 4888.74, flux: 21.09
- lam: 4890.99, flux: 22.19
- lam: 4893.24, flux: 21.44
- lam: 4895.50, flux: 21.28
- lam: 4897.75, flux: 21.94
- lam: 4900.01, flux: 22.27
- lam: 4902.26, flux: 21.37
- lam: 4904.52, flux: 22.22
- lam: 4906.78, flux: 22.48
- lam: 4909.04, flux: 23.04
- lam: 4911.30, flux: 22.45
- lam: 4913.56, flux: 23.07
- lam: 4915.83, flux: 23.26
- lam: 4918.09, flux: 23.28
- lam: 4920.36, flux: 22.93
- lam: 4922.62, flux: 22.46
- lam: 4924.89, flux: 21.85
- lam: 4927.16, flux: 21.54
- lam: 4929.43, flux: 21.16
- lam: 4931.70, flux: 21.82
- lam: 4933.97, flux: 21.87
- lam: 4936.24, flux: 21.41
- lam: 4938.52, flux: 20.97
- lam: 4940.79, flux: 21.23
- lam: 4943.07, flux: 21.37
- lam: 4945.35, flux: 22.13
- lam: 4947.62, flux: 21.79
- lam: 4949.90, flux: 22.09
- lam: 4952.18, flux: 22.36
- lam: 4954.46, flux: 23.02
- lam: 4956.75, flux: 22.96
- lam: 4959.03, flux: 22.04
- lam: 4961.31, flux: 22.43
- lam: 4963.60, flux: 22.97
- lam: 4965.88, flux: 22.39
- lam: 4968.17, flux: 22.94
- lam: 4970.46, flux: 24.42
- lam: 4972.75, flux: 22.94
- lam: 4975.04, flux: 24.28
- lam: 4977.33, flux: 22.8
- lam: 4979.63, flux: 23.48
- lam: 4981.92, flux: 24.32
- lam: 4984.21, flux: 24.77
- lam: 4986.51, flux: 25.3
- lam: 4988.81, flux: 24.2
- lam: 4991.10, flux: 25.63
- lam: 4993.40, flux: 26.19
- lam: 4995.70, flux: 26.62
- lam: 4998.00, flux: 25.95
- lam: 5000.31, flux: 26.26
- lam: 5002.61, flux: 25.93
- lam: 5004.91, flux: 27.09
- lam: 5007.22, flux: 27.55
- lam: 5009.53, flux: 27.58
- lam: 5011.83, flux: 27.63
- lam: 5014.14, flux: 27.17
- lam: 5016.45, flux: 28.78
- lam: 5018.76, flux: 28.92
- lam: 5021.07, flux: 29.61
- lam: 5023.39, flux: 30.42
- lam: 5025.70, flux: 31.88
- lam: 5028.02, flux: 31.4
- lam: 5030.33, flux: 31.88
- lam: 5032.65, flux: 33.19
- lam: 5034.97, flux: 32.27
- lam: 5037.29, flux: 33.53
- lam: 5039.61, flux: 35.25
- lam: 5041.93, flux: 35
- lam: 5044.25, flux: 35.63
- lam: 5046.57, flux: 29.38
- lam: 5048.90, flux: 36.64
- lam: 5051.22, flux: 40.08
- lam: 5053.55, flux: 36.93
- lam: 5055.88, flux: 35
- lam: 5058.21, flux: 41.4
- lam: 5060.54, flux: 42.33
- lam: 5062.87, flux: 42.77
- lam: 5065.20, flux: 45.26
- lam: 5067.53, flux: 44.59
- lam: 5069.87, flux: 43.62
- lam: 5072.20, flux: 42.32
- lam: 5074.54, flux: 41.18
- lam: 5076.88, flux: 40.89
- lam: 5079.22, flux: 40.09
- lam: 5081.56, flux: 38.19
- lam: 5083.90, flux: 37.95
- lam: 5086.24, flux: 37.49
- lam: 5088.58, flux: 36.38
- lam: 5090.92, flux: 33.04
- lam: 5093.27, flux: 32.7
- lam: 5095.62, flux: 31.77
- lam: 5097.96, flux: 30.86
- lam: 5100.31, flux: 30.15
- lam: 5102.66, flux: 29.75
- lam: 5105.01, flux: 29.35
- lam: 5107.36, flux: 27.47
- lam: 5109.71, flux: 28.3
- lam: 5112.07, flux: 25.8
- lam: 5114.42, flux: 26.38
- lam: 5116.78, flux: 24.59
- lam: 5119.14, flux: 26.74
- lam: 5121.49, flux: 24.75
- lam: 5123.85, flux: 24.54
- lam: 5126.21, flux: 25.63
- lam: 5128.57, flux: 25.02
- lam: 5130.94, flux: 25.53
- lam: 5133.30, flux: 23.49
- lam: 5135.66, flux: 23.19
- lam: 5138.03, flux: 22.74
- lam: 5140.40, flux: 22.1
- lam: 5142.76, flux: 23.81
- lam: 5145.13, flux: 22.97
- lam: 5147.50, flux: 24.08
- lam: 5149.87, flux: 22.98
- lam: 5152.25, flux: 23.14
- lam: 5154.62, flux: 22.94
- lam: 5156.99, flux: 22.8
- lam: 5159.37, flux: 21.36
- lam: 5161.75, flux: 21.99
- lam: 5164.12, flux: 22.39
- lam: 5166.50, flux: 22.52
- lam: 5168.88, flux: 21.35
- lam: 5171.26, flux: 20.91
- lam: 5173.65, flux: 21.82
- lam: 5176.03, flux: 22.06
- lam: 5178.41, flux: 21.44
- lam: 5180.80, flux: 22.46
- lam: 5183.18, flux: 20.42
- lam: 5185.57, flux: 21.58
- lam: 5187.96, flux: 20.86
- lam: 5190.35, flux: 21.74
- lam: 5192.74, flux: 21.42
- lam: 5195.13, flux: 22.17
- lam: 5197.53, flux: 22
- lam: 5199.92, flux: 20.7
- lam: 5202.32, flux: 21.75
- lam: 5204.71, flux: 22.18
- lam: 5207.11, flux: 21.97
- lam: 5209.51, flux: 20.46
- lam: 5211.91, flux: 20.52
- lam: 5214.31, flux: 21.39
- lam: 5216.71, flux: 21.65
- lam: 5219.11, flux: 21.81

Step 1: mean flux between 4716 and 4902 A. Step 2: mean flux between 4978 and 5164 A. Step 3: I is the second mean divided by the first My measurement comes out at 1.41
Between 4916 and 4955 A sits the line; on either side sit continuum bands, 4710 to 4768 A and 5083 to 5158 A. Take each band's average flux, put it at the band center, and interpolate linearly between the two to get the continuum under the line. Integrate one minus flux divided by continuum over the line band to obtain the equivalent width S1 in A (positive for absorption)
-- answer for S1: 3.8 A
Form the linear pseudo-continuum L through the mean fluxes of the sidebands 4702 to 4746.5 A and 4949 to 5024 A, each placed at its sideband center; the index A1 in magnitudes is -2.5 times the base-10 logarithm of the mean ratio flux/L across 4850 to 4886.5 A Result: 0.08 mag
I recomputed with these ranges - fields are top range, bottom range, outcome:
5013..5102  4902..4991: 1.57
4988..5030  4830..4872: 1.27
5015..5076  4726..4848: 1.70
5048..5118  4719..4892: 1.67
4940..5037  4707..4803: 1.22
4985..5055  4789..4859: 1.41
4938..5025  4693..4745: 1.16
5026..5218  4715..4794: 1.35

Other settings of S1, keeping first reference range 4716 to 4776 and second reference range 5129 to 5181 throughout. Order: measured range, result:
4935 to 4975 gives -0.6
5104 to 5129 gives -4.1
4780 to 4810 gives 1.1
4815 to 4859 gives 0.0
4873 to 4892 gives 0.0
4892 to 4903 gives 0.1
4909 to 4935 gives -0.5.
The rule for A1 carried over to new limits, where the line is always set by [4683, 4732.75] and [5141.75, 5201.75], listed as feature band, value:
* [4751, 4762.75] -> 0.025 mag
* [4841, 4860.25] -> -0.015 mag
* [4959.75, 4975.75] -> -0.061 mag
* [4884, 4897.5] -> 0.009 mag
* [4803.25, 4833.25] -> 0.040 mag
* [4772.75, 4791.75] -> 0.056 mag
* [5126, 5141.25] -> -0.088 mag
